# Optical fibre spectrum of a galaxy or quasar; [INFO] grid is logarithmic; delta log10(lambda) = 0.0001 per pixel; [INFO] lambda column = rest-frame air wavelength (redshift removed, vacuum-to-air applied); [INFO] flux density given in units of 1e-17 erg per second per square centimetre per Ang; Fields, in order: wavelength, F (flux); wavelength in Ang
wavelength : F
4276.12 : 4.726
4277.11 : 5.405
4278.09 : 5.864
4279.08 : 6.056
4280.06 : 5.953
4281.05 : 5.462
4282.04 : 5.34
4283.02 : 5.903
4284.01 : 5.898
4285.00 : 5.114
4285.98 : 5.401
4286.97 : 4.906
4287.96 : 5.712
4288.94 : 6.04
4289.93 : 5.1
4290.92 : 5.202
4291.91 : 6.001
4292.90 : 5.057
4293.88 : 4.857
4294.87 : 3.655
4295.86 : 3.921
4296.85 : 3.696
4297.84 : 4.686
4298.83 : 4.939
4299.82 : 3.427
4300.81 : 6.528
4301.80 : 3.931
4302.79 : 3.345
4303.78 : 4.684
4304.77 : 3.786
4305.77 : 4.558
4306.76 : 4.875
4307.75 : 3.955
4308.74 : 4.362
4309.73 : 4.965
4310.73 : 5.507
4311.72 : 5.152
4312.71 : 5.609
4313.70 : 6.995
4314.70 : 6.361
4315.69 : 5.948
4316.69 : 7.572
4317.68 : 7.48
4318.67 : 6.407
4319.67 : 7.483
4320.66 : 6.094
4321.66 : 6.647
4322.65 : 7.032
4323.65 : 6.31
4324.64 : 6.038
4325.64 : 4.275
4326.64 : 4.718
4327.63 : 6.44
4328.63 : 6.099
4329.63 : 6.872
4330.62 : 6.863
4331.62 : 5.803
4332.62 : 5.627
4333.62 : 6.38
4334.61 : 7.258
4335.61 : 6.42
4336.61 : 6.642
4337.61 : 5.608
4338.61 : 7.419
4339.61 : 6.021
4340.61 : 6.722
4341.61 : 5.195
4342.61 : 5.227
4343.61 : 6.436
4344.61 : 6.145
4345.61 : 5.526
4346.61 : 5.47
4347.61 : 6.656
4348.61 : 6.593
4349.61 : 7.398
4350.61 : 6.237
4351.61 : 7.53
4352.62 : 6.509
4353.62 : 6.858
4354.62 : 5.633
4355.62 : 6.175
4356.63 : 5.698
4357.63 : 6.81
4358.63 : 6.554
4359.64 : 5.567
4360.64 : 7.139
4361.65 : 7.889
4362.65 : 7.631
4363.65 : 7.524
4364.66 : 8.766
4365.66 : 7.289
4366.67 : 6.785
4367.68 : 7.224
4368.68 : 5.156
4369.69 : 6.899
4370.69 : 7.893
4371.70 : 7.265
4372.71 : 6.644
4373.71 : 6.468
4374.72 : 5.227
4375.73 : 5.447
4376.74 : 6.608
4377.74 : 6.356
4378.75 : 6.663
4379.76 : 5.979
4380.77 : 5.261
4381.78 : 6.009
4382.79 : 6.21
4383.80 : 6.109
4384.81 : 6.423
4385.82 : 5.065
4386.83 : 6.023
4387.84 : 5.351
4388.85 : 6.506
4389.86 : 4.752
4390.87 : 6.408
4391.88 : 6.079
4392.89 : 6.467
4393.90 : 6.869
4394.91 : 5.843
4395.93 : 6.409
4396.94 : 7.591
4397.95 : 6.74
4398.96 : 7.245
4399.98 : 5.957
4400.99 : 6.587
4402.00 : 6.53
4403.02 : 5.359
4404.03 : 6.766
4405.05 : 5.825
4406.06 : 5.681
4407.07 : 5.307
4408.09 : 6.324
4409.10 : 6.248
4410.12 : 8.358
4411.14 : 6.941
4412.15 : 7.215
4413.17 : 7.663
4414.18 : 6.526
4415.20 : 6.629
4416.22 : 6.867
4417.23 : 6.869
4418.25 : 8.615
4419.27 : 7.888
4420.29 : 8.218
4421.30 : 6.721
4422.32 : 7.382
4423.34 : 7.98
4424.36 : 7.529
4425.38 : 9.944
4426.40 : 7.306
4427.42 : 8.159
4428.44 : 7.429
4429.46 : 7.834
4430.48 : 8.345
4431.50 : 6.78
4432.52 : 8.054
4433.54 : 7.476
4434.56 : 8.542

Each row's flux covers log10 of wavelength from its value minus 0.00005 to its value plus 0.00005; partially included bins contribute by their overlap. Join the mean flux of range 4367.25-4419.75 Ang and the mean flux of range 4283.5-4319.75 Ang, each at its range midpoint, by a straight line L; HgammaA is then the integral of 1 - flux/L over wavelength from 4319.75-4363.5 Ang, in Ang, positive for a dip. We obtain -4.7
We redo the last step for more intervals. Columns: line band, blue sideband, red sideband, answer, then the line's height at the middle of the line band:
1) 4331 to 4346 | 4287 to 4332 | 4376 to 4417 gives -1.13 Ang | 5.74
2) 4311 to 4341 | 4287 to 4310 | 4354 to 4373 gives -4.03 Ang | 5.6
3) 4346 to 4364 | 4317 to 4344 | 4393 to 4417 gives -0.73 Ang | 6.39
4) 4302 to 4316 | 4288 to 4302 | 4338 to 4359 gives 0.72 Ang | 5.23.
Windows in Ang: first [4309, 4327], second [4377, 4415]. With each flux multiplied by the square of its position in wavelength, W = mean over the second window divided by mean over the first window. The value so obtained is 1.1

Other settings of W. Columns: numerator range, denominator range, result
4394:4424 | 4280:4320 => 1.37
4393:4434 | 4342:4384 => 1.12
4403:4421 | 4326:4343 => 1.15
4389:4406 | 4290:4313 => 1.43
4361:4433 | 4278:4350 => 1.25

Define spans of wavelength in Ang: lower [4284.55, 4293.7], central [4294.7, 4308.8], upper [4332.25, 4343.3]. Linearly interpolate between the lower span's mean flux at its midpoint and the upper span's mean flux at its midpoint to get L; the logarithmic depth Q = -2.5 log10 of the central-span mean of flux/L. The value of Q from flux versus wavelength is 0.29 mag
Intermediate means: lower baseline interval 5.38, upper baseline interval 6.24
